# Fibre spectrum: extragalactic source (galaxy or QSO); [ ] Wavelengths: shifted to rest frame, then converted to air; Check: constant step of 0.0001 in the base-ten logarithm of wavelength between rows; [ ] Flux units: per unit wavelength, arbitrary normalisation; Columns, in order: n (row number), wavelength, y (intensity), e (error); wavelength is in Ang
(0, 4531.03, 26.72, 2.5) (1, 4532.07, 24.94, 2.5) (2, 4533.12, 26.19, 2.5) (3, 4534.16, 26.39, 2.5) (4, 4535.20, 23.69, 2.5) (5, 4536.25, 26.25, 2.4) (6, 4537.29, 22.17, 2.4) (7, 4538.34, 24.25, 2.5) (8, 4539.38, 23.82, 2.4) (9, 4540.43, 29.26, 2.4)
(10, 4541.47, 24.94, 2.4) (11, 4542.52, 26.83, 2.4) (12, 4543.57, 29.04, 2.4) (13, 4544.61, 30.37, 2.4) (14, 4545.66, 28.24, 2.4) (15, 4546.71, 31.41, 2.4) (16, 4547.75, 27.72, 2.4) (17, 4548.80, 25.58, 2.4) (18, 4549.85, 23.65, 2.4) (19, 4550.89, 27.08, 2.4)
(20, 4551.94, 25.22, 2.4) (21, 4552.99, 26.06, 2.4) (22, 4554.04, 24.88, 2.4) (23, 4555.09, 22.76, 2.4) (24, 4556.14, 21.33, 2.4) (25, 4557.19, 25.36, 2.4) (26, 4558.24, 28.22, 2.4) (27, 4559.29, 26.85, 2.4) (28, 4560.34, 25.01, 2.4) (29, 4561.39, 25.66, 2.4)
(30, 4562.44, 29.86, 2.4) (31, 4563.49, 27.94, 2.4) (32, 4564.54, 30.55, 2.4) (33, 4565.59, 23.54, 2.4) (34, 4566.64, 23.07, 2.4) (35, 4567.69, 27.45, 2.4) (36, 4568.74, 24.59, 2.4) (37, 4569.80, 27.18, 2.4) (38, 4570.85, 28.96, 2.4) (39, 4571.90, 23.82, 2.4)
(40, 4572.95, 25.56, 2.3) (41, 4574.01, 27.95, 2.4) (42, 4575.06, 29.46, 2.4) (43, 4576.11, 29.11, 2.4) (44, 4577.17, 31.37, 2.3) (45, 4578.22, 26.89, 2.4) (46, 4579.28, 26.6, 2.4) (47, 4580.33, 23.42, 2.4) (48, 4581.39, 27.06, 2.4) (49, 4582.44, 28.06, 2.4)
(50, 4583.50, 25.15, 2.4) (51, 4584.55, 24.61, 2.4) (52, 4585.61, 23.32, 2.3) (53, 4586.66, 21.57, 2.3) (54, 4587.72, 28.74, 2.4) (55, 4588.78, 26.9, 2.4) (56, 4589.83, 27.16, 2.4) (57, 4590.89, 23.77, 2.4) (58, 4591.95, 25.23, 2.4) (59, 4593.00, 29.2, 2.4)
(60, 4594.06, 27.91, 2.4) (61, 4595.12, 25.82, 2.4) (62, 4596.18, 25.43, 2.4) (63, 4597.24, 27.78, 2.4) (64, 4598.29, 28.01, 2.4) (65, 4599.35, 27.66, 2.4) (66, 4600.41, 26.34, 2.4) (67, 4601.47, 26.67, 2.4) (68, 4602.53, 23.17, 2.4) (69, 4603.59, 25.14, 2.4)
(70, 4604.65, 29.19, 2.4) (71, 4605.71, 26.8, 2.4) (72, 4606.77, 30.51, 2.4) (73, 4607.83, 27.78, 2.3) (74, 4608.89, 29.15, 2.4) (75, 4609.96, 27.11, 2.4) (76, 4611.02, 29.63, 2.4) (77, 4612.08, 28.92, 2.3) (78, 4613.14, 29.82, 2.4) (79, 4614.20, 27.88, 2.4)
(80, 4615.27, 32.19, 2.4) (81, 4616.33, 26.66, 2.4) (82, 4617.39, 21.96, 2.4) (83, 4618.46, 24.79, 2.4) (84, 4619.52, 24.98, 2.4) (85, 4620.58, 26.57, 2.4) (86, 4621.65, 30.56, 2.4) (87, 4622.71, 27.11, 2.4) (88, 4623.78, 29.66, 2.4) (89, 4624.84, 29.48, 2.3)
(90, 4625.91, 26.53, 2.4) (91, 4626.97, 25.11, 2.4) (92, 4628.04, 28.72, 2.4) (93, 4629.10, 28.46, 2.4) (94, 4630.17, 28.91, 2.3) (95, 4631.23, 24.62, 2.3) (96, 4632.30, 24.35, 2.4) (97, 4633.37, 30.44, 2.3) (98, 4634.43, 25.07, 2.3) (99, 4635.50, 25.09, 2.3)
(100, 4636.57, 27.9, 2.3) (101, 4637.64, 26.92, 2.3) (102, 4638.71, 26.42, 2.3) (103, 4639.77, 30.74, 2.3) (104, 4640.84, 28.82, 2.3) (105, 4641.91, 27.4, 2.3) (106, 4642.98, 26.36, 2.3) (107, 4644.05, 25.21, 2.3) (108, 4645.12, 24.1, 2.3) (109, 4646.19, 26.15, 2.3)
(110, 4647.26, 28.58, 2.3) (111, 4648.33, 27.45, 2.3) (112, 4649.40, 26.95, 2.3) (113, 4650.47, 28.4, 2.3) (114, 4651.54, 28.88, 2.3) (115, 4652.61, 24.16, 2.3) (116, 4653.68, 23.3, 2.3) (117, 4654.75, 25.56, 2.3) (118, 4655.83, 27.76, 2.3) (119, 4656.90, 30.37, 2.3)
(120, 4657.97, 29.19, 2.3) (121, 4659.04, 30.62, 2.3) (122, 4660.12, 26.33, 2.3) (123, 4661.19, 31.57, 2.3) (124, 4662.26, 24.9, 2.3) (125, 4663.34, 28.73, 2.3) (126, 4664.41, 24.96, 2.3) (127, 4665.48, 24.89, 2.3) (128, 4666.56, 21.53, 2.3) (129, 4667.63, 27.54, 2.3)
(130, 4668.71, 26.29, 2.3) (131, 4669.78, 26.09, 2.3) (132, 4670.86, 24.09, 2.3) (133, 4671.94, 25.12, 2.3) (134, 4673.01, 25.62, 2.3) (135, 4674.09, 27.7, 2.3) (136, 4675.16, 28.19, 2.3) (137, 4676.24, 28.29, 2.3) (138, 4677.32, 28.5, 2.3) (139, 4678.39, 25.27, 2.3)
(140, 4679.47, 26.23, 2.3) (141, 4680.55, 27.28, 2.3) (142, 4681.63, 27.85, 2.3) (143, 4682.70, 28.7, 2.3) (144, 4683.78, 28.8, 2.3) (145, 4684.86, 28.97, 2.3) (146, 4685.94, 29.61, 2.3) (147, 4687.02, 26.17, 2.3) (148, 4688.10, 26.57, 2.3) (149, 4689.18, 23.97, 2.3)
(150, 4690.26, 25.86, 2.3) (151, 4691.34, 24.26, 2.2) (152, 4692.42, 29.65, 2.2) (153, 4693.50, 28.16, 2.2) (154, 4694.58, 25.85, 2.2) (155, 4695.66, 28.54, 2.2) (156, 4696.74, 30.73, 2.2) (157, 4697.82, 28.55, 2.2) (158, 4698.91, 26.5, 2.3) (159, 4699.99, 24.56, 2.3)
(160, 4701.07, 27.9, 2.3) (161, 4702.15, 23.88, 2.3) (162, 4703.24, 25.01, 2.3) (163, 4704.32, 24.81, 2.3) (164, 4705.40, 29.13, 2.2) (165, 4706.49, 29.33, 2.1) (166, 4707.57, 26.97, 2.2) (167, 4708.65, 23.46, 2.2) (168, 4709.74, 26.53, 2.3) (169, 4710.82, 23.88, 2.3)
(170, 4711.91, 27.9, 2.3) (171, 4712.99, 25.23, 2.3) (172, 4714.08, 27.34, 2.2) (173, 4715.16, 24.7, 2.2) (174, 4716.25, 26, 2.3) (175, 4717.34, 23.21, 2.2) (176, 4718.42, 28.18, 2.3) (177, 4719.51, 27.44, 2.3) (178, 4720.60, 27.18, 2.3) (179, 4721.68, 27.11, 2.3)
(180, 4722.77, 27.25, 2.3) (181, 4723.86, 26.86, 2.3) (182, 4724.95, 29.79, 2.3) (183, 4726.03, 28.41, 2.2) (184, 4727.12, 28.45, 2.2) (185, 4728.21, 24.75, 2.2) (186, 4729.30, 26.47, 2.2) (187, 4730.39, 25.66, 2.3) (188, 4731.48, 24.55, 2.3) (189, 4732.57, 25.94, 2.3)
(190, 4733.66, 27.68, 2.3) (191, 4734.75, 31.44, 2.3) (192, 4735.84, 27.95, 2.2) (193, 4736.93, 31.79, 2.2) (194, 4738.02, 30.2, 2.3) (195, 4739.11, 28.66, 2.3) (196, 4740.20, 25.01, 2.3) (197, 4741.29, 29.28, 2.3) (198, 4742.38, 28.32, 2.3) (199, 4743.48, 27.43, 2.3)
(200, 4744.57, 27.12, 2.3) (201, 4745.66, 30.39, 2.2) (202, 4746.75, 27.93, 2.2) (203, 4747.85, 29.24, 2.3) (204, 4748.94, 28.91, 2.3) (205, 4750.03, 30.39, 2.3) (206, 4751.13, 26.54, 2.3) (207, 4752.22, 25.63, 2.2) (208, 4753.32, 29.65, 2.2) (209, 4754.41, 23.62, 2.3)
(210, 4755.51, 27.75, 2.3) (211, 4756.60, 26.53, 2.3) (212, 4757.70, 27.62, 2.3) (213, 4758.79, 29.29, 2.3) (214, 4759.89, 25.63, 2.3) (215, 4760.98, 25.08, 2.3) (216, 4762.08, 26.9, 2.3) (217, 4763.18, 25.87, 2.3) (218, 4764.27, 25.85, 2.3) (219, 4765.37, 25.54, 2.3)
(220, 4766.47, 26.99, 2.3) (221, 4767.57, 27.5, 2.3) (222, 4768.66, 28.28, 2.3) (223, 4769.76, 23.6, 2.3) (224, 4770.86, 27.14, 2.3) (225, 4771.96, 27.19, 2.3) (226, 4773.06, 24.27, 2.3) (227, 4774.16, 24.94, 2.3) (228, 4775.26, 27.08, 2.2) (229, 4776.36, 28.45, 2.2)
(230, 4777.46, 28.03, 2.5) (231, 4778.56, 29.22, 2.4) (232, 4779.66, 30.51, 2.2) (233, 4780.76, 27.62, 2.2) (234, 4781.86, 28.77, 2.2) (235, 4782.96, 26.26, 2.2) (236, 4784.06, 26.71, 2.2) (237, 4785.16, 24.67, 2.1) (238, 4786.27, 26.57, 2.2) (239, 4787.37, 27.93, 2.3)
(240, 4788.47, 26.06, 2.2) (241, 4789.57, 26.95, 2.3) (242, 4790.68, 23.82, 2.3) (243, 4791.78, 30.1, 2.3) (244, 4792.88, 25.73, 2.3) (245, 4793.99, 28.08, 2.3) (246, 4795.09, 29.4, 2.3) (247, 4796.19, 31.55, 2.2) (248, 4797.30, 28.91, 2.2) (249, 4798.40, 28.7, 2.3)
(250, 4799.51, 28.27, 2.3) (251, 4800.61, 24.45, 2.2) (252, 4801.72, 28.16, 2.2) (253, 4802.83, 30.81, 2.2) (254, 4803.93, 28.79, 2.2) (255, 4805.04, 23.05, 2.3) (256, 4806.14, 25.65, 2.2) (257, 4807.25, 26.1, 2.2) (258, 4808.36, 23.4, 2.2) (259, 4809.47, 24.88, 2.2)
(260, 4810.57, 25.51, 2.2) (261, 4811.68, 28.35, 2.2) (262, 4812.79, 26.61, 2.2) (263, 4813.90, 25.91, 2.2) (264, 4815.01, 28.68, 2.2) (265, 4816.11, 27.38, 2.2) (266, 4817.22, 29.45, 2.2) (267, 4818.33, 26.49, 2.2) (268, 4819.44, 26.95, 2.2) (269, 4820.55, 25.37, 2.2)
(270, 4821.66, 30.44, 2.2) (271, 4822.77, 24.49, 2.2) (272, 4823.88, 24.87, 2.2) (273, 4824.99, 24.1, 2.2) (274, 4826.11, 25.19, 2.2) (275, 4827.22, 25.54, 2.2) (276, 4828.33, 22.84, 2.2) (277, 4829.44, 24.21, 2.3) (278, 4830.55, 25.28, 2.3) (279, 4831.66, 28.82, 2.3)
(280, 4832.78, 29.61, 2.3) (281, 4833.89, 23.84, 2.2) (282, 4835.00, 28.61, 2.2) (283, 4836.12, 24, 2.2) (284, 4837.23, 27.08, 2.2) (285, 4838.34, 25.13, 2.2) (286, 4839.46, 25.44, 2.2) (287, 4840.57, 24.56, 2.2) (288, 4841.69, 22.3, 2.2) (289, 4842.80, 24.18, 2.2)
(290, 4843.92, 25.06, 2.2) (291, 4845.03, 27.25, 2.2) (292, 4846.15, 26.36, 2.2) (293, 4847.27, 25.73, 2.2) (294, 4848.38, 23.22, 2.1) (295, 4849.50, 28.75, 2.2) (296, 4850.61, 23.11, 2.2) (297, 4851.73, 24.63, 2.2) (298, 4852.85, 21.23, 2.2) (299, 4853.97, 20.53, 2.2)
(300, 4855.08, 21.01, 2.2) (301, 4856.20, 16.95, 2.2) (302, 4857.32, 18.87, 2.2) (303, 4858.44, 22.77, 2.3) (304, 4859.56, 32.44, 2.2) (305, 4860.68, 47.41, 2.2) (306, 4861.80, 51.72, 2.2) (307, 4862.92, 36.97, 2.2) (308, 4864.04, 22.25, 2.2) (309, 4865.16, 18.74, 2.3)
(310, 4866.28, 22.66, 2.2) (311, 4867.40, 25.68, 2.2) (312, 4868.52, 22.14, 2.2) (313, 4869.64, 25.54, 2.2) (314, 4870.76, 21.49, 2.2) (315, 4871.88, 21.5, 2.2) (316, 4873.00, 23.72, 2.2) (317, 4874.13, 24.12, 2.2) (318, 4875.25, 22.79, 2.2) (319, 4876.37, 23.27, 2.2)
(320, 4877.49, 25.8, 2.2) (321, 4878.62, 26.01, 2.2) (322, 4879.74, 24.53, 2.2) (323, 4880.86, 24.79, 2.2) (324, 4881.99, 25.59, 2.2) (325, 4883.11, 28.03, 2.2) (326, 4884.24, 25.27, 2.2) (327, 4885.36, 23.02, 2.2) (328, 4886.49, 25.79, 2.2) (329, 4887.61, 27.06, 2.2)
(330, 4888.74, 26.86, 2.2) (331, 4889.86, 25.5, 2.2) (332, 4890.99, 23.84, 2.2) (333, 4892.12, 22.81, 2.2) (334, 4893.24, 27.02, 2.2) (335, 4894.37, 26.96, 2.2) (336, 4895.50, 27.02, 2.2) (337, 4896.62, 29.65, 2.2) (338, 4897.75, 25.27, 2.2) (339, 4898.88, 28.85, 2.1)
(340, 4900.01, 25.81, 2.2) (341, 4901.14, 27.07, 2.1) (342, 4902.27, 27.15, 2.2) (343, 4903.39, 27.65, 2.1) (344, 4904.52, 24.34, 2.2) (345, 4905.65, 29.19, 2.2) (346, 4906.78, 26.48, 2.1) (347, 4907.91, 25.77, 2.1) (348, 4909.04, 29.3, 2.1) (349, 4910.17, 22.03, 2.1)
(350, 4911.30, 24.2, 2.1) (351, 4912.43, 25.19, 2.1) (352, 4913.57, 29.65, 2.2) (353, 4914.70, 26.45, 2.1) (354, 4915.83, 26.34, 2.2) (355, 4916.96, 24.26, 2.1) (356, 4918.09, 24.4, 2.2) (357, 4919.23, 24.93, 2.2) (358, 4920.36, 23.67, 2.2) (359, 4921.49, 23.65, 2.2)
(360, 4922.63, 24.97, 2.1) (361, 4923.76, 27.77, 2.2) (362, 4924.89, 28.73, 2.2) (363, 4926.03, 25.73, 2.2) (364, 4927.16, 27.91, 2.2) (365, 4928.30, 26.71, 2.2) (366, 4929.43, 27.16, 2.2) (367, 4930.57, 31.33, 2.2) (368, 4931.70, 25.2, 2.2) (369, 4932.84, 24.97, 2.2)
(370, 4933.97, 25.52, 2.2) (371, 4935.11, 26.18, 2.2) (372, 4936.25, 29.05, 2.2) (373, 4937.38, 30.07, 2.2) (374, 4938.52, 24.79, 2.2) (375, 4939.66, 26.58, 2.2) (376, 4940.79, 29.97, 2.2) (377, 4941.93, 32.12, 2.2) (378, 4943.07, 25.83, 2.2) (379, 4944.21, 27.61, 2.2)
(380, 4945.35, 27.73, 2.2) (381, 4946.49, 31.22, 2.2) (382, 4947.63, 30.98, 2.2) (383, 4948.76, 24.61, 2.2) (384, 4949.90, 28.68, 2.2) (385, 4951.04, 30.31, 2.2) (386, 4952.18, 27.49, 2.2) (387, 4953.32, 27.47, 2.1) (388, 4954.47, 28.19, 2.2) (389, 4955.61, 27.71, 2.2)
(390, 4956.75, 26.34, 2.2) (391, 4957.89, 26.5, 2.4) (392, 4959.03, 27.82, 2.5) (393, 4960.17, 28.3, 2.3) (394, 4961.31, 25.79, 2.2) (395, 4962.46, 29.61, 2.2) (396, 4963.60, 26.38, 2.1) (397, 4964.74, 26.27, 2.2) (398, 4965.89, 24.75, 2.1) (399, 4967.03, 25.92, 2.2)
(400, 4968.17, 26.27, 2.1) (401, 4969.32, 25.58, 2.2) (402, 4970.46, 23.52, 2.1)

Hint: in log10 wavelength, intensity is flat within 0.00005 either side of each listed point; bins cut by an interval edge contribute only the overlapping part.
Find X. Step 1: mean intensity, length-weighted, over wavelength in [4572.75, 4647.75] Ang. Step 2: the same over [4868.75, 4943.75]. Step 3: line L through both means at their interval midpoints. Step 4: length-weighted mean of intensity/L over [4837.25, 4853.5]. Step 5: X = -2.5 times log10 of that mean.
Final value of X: 0.061 mag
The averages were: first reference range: 27.1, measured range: 24.8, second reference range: 26.1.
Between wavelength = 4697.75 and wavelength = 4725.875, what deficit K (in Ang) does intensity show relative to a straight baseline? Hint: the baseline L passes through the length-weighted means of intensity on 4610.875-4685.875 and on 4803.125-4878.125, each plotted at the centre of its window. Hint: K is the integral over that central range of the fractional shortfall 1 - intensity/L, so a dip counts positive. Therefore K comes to 0.2 Ang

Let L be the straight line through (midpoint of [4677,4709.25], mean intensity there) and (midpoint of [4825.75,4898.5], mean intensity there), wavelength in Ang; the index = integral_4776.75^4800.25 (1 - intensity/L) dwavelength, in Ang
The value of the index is -1.4 Ang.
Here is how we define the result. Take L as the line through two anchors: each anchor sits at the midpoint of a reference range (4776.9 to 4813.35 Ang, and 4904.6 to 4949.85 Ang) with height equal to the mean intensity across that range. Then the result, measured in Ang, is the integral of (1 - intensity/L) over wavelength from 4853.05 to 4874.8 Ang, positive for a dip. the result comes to 0.8 Ang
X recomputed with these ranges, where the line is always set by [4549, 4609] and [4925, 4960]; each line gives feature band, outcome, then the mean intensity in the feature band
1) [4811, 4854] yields 0.066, 25.7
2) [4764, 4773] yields 0.029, 26.4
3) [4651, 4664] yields -0.035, 27.6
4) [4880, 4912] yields 0.058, 26.1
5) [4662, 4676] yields 0.036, 25.9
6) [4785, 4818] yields 0.003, 27.2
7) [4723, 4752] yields -0.040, 28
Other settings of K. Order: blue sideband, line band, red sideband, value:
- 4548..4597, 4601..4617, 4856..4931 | -1.1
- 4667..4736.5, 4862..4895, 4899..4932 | 1.7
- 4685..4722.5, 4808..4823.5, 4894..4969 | 0.0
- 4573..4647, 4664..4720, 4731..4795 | 1.3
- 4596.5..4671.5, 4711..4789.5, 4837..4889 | -2.7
